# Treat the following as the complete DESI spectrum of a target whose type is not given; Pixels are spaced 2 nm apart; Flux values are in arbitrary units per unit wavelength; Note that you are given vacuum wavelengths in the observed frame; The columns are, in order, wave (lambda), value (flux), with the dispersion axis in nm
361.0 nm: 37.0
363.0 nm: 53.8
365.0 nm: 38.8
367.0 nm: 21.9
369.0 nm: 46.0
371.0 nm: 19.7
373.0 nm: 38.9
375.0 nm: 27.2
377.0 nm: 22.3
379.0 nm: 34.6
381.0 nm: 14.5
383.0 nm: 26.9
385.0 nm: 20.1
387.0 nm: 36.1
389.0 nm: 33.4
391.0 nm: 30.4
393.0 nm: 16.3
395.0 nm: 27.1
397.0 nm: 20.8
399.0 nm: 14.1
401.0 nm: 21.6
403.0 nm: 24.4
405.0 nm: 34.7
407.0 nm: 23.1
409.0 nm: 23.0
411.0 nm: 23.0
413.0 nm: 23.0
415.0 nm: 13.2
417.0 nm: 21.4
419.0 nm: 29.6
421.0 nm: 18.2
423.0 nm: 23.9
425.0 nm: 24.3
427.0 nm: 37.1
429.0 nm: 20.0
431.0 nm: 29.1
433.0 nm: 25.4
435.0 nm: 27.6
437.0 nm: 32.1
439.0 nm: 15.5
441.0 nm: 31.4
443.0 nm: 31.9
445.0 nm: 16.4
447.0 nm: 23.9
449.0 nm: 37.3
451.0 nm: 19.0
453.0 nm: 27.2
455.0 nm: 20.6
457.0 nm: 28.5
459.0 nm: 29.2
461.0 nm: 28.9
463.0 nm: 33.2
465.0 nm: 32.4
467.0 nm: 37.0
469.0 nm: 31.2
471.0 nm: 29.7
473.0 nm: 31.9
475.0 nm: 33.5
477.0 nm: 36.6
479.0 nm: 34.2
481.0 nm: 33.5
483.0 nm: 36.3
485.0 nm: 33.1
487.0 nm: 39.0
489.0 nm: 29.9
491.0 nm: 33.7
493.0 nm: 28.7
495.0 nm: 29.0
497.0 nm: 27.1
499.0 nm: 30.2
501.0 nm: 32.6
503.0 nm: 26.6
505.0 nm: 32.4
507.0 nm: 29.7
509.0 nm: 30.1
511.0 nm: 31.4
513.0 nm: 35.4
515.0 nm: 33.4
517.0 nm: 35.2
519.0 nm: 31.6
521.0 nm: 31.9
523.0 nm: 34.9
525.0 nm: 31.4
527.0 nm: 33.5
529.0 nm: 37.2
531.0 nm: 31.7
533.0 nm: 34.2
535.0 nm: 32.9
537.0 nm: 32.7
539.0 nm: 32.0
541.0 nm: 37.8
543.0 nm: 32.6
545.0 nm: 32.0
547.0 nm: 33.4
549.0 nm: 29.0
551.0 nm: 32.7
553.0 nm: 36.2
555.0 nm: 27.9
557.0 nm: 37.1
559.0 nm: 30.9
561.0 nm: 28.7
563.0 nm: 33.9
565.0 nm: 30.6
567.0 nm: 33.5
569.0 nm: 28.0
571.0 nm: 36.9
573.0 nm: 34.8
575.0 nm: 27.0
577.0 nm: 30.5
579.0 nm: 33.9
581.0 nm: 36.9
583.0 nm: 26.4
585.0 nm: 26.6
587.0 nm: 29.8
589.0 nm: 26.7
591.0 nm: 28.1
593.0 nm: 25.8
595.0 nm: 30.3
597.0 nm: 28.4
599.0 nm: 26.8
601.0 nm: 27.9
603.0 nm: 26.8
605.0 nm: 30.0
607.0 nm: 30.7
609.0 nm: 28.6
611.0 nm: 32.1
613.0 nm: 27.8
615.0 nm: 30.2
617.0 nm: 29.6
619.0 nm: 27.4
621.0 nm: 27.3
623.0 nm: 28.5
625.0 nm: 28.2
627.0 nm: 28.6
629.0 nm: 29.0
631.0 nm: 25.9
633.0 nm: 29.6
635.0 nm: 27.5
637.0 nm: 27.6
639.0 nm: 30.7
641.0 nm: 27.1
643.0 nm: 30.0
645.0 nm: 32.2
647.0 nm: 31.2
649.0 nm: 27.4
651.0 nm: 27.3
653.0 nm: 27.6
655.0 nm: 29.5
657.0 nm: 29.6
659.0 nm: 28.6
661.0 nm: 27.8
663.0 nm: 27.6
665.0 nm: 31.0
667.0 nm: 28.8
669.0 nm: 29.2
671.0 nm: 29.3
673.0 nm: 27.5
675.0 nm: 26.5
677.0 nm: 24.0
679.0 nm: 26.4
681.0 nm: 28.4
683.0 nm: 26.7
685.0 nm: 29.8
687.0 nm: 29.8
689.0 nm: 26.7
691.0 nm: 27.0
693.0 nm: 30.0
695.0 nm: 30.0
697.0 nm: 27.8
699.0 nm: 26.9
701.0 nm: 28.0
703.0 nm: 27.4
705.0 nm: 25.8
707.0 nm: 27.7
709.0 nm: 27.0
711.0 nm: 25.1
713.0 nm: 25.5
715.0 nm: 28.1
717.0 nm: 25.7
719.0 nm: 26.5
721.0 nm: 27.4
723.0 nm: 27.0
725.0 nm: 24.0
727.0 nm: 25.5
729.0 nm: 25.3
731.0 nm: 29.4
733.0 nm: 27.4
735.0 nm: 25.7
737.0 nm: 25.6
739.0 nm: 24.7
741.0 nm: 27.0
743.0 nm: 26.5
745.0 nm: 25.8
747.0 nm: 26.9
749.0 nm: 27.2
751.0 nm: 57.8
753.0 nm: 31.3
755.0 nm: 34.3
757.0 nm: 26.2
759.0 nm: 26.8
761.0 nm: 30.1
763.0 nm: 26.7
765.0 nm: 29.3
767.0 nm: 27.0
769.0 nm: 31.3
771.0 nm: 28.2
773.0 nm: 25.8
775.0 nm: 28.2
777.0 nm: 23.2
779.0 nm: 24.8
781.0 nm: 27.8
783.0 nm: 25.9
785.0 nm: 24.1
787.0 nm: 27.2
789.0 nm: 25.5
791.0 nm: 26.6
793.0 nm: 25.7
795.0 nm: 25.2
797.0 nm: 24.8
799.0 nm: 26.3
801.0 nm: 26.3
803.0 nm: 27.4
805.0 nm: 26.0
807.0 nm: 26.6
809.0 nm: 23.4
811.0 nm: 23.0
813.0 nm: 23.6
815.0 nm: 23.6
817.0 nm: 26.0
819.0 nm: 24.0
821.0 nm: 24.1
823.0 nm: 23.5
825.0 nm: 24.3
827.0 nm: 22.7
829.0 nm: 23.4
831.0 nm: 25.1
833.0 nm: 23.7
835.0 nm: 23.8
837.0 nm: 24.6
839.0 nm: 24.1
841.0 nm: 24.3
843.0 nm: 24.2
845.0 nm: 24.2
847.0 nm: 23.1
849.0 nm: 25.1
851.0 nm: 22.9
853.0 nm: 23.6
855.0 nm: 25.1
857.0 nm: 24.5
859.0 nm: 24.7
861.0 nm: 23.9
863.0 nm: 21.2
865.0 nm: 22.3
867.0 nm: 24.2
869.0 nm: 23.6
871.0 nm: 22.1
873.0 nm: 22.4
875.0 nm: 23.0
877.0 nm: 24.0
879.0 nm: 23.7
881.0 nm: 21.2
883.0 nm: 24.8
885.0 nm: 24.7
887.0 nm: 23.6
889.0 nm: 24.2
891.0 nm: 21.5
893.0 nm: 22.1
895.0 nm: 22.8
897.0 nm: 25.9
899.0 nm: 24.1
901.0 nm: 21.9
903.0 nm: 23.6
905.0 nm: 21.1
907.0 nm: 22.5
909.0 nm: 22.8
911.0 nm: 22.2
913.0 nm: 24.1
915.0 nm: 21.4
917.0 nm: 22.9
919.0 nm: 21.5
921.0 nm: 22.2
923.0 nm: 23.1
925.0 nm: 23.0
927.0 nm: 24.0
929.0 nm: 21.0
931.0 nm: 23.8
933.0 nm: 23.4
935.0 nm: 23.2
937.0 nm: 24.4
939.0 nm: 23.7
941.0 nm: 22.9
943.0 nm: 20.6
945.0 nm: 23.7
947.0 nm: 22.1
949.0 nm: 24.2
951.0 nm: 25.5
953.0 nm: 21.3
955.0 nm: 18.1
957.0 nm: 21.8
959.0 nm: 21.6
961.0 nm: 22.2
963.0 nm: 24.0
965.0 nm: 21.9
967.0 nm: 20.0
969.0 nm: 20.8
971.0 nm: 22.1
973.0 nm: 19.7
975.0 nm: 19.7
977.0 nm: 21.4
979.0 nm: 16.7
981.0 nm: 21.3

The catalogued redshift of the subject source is 0.15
